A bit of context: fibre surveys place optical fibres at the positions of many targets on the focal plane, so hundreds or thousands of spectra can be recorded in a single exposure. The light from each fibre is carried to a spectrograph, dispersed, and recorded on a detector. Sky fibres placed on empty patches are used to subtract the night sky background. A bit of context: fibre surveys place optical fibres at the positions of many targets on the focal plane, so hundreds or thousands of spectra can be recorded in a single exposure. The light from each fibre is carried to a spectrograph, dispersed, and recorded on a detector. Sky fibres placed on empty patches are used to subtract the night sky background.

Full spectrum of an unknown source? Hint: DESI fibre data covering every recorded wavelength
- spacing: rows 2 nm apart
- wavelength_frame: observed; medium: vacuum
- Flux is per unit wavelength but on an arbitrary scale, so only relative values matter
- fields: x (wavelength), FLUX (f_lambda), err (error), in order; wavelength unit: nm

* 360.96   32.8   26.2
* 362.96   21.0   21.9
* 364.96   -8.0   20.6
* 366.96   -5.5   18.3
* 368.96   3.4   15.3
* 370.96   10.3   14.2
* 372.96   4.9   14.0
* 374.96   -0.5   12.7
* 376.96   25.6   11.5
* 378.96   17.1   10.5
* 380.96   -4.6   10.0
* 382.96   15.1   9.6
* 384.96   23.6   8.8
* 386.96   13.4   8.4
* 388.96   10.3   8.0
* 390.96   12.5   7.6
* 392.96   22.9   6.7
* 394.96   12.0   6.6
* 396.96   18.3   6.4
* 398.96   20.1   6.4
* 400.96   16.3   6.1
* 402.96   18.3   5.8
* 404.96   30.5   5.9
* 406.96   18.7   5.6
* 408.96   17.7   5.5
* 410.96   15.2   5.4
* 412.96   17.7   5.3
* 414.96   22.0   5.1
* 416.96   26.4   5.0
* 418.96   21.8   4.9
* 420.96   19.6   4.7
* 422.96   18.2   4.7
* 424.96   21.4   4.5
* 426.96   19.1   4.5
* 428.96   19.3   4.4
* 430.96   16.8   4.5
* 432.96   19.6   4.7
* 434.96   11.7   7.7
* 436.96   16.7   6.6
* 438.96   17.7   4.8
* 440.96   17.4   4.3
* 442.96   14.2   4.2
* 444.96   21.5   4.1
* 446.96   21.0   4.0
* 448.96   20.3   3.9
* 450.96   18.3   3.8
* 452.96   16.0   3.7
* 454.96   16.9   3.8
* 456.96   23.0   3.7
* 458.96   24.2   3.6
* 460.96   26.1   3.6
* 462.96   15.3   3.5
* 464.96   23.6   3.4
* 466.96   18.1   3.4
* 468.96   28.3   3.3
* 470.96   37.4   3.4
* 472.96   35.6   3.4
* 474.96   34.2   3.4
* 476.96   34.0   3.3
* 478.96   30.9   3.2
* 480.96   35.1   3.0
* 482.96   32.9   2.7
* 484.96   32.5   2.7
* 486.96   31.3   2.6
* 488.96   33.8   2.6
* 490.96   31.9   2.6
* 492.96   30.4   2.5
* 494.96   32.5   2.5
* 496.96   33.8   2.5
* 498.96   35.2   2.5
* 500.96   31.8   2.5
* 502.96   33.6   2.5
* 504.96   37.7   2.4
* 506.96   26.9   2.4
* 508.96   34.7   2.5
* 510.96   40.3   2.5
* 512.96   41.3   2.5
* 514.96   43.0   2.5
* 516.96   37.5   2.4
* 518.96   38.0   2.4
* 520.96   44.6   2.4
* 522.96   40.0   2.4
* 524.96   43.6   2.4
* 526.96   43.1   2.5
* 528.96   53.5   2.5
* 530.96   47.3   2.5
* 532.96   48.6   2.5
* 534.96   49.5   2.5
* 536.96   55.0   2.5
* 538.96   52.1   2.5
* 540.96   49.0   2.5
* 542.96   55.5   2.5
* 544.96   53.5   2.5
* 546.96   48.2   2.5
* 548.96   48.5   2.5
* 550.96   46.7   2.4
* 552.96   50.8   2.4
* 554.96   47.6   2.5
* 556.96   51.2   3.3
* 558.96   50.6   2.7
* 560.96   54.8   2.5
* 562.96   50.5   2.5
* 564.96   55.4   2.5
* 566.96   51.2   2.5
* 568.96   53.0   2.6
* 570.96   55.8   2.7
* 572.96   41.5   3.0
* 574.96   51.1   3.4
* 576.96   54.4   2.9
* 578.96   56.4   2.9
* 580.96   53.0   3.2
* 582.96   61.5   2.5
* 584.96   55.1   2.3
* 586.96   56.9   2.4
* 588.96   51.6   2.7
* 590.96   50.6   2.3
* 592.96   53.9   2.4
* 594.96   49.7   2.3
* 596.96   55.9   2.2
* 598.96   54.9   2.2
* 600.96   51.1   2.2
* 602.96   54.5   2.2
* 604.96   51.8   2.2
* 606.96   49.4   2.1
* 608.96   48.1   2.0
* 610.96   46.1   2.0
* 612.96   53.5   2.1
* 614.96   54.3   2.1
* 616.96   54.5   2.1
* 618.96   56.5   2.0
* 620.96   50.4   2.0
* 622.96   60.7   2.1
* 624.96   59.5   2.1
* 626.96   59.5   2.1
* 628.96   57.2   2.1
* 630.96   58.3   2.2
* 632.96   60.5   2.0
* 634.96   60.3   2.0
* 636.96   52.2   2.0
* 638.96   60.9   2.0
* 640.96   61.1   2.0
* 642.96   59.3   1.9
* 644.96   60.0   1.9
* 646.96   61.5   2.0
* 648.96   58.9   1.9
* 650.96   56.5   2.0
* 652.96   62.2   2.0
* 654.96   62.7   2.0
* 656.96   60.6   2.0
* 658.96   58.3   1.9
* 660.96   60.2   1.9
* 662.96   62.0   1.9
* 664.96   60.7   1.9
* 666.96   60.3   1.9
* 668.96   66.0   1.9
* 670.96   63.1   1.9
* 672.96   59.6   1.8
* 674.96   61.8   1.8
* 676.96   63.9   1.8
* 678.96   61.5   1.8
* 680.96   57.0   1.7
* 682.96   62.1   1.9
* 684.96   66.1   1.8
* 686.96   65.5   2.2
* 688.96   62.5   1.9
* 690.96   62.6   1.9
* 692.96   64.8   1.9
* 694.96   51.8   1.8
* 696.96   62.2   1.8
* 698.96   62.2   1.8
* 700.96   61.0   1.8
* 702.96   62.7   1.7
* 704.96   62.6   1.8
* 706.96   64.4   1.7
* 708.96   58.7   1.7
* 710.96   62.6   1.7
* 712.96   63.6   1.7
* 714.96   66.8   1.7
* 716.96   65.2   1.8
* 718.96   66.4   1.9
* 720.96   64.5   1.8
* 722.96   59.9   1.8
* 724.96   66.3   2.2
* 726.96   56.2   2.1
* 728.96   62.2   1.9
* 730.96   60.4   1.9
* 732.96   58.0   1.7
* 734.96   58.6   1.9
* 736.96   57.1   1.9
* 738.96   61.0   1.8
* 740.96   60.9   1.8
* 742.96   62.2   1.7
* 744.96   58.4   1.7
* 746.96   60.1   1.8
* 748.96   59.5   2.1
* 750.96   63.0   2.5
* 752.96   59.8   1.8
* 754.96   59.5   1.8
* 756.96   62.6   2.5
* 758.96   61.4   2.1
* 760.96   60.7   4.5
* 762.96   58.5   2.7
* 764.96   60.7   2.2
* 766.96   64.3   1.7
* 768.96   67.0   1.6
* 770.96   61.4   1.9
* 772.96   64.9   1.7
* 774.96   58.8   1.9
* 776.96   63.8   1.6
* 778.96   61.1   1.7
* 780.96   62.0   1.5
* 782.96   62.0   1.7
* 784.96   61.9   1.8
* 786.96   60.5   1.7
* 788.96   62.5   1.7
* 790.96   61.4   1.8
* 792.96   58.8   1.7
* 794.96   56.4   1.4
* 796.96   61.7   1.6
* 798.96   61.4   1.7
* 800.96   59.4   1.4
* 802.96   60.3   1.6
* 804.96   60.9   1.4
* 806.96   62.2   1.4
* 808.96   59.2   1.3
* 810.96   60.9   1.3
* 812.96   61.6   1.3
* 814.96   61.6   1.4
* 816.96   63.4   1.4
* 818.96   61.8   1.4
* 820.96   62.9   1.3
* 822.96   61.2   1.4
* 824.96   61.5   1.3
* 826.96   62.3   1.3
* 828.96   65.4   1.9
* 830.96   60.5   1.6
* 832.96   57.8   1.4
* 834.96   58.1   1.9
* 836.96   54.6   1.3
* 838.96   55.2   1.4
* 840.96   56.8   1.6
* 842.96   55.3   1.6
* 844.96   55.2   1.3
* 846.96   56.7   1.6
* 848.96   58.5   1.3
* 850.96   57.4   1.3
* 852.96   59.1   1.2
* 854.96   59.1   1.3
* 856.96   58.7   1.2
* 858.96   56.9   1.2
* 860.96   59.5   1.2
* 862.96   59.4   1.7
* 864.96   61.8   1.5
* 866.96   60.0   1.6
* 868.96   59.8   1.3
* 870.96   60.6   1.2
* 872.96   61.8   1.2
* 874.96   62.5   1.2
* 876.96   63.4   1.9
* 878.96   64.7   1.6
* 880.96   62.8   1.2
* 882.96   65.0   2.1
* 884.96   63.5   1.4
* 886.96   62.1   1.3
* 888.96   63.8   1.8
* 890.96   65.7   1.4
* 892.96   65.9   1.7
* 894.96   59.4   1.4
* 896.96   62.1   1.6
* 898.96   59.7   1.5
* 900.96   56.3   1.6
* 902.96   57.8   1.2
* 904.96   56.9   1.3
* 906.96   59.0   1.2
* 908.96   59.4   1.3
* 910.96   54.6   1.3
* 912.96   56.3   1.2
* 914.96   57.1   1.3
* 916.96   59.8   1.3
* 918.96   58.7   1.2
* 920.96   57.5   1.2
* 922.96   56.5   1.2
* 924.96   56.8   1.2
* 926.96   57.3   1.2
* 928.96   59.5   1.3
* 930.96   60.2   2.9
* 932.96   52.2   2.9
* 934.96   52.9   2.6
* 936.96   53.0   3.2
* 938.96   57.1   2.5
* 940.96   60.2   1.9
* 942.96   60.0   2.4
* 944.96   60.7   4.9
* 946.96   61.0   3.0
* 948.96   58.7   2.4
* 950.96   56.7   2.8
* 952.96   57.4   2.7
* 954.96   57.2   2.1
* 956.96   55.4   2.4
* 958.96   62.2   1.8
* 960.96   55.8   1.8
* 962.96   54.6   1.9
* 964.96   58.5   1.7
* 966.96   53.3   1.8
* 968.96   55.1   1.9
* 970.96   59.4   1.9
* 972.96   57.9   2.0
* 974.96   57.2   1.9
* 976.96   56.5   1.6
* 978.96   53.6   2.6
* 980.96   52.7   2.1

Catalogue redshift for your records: 0.179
